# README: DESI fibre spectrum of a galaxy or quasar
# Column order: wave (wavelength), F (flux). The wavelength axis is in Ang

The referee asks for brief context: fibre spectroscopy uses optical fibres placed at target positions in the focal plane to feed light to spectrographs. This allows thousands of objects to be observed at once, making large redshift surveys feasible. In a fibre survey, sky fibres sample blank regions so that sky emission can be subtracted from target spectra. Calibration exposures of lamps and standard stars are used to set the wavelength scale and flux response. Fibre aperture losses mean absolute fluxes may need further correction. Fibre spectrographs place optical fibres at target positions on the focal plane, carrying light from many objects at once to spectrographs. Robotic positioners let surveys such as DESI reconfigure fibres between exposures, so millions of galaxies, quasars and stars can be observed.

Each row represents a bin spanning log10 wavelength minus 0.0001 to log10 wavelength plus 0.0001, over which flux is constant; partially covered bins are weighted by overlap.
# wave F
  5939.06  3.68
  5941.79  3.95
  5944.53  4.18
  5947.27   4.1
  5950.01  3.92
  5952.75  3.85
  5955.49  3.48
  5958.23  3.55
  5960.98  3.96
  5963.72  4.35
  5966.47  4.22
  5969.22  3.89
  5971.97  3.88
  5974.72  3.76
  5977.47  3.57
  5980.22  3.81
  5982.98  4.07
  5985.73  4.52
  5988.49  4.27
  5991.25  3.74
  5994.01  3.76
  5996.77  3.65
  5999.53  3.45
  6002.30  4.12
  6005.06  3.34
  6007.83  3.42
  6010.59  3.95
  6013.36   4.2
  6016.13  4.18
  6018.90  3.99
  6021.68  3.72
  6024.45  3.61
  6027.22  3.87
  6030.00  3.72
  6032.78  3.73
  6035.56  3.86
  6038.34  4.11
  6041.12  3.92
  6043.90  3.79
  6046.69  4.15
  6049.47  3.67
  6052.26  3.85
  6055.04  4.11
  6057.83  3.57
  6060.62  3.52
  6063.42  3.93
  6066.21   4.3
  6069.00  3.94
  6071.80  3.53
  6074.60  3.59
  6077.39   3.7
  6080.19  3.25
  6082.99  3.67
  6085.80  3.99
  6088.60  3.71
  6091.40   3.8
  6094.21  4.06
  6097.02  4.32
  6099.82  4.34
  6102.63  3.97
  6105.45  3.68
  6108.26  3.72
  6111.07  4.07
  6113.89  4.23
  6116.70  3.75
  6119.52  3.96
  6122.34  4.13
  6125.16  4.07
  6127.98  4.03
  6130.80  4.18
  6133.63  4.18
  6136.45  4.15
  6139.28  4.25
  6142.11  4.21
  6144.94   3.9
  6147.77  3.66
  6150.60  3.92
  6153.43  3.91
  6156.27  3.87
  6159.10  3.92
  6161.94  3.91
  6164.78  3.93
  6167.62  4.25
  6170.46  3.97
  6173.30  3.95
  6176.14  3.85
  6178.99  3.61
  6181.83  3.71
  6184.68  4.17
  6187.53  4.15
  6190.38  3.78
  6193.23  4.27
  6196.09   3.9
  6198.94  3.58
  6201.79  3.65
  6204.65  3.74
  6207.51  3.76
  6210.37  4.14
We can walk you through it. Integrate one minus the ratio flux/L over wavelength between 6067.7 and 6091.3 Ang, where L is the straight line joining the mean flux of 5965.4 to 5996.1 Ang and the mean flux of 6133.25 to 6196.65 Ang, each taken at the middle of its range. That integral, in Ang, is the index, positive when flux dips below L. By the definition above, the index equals 1.7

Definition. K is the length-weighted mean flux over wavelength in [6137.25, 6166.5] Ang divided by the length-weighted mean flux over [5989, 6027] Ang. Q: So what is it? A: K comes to 1.04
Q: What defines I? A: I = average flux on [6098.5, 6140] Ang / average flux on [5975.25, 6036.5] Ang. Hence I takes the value 1.1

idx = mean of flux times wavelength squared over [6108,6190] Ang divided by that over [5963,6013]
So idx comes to 1.1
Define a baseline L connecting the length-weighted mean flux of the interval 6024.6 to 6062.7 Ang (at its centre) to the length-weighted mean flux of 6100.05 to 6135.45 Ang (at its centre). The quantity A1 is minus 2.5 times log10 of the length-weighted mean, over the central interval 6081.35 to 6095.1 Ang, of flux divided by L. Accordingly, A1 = 0.03 mag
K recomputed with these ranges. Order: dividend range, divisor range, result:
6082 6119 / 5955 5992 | 1.00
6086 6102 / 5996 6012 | 1.10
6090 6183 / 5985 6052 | 1.03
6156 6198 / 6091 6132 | 0.98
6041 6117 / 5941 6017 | 0.99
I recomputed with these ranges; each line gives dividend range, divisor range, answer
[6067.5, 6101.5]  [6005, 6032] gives 1.00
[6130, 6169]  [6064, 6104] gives 1.04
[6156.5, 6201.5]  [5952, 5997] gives 1.00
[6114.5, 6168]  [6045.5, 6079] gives 1.05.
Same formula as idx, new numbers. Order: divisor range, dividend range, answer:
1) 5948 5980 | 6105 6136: 1.10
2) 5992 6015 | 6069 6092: 1.01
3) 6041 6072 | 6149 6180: 1.05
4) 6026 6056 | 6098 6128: 1.05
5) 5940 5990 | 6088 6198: 1.07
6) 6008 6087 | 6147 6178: 1.06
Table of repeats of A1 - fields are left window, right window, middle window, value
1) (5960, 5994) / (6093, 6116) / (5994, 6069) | 0.05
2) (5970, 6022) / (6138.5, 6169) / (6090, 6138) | -0.03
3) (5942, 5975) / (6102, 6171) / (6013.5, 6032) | 0.02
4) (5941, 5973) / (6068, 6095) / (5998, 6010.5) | 0.07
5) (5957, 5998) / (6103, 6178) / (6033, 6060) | 0.02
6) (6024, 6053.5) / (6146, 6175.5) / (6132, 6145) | -0.07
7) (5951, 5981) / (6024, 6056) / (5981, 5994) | -0.06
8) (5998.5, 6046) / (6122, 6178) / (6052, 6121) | 0.02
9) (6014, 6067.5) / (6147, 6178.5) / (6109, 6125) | -0.03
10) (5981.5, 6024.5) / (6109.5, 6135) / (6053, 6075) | 0.04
